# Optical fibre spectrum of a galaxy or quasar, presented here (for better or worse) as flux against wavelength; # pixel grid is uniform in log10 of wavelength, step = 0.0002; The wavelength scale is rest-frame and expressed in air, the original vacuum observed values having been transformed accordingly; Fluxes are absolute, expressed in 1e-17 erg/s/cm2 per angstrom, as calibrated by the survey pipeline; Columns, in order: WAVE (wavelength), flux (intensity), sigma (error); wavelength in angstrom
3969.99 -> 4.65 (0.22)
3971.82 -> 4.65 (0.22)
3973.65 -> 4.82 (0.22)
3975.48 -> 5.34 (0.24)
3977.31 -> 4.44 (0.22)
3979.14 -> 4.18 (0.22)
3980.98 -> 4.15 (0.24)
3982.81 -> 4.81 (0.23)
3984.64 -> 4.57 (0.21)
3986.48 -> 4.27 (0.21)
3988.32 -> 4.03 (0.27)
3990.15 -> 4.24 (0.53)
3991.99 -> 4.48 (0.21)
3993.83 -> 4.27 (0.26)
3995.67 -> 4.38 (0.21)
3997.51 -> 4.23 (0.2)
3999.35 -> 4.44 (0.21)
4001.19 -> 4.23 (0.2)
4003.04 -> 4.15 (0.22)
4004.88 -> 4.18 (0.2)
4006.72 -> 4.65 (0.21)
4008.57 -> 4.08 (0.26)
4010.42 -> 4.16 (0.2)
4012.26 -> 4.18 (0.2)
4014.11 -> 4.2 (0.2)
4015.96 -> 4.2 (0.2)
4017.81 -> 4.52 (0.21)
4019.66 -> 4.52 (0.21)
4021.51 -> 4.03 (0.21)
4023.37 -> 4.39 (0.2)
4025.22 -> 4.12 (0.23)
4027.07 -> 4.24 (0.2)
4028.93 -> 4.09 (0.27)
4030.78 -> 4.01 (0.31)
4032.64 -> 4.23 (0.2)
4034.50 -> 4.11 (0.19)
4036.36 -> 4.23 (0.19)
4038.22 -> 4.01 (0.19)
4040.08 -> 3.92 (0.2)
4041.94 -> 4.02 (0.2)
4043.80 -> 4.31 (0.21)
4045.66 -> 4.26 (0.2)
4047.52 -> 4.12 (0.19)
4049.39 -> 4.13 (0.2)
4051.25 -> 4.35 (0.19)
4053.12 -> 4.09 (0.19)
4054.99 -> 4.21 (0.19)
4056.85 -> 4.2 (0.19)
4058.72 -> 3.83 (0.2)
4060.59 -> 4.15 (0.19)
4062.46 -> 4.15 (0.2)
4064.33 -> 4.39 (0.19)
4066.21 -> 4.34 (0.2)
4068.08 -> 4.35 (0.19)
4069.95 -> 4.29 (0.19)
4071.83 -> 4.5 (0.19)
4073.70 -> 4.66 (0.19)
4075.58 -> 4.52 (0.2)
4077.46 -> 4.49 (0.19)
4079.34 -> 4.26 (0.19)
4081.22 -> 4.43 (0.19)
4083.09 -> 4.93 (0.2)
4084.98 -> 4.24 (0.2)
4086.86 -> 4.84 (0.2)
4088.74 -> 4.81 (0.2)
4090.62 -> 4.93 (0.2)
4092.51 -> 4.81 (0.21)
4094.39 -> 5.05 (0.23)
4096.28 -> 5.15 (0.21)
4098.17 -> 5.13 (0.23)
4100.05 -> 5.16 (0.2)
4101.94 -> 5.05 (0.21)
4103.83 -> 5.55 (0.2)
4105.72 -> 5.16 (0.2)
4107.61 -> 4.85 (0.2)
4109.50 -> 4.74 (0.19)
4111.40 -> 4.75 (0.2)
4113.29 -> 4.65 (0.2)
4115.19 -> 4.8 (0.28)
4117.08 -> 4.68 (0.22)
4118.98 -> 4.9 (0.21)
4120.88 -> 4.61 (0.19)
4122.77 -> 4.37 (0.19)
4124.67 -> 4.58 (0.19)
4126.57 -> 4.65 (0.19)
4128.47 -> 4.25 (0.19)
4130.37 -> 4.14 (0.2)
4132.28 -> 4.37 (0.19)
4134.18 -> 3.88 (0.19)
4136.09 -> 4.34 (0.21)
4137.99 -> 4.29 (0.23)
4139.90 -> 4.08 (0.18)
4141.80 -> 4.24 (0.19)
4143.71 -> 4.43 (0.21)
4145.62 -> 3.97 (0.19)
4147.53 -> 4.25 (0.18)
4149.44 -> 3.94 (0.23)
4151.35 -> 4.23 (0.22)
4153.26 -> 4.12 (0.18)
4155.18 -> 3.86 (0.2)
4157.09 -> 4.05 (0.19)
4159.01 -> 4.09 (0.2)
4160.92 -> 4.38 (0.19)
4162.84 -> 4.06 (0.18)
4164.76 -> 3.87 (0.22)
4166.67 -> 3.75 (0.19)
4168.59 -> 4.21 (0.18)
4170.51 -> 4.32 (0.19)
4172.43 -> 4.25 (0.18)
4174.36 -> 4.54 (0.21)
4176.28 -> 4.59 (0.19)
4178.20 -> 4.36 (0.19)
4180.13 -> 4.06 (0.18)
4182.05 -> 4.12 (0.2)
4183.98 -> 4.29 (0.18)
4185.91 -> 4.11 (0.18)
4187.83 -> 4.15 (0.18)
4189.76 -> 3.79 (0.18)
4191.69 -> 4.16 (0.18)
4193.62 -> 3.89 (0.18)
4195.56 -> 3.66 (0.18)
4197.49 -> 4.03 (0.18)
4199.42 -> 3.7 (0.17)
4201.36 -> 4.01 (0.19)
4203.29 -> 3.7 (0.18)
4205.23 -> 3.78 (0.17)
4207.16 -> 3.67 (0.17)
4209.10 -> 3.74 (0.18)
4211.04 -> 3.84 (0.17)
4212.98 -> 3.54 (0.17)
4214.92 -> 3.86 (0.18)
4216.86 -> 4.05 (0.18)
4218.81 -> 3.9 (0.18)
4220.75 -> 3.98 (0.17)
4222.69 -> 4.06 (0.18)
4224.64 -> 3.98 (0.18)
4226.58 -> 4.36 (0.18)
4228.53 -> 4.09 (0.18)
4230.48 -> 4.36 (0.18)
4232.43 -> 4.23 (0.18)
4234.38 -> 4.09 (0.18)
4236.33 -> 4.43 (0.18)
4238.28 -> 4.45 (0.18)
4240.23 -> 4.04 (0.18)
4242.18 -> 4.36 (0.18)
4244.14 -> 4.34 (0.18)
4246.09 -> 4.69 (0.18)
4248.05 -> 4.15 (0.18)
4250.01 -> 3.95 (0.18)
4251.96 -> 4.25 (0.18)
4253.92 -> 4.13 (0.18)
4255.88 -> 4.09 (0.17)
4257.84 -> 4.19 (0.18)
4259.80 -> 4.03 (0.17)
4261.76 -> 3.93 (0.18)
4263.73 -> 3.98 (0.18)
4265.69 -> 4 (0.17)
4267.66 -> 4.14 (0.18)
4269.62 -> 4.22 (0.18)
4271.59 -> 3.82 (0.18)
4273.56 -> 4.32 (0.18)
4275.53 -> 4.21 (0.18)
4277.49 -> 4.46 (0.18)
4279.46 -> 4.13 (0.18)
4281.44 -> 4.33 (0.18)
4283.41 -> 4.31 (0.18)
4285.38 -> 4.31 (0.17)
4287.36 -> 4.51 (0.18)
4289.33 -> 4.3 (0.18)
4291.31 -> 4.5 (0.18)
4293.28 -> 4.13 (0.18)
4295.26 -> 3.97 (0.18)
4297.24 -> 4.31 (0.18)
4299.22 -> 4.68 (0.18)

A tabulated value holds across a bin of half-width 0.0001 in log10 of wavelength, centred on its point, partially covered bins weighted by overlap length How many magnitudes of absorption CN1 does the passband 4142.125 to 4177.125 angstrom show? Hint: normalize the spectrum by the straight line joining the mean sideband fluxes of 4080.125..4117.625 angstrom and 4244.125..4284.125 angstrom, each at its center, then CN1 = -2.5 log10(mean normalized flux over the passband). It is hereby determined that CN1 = 0.11 mag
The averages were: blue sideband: 4.89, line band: 4.16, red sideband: 4.17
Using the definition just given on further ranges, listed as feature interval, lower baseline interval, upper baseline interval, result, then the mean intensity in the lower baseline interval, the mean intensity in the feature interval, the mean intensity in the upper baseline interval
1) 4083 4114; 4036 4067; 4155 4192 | -0.19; 4.16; 4.93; 4.16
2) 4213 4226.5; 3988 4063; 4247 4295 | 0.06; 4.21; 3.97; 4.18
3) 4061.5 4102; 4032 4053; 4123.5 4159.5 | -0.12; 4.15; 4.65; 4.2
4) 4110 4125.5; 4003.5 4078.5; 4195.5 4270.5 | -0.12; 4.24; 4.67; 4.06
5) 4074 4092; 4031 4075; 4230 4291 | -0.10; 4.21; 4.61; 4.22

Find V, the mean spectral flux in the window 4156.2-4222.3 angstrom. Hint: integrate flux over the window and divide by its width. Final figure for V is 4.01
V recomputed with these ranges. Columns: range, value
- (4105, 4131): 4.65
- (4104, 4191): 4.32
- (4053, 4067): 4.17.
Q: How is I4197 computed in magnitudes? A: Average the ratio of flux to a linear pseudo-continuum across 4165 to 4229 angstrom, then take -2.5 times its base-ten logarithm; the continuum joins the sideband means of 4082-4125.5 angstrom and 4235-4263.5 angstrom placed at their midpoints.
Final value 0.11 mag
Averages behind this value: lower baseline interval 4.86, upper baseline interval 4.21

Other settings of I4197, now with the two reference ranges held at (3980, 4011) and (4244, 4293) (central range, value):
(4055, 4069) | 0.02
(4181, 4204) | 0.07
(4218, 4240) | 0.01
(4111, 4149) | -0.03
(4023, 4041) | 0.04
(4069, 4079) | -0.05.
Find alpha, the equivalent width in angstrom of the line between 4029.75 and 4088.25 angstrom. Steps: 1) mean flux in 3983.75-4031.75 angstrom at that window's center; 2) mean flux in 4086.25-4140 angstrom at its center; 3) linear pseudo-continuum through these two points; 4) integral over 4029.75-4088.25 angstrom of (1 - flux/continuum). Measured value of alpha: 2.7 angstrom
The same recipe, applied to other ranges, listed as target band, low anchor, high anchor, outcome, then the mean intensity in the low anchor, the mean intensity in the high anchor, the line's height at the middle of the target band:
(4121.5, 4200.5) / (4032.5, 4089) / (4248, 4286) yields 1.3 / 4.3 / 4.15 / 4.22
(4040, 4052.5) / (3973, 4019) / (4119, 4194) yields 0.4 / 4.37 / 4.21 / 4.32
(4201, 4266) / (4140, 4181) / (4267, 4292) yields 2.5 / 4.17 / 4.27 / 4.23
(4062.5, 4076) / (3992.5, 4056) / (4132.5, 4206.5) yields -0.8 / 4.22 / 4.09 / 4.18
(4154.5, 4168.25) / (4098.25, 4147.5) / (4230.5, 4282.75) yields 1.4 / 4.58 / 4.19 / 4.47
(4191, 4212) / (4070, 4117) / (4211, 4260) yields 2.3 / 4.8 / 4.14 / 4.3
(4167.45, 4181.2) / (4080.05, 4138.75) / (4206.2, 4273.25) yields 0.2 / 4.71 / 4.09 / 4.4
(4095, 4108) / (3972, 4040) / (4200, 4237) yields -3.1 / 4.31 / 3.98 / 4.16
